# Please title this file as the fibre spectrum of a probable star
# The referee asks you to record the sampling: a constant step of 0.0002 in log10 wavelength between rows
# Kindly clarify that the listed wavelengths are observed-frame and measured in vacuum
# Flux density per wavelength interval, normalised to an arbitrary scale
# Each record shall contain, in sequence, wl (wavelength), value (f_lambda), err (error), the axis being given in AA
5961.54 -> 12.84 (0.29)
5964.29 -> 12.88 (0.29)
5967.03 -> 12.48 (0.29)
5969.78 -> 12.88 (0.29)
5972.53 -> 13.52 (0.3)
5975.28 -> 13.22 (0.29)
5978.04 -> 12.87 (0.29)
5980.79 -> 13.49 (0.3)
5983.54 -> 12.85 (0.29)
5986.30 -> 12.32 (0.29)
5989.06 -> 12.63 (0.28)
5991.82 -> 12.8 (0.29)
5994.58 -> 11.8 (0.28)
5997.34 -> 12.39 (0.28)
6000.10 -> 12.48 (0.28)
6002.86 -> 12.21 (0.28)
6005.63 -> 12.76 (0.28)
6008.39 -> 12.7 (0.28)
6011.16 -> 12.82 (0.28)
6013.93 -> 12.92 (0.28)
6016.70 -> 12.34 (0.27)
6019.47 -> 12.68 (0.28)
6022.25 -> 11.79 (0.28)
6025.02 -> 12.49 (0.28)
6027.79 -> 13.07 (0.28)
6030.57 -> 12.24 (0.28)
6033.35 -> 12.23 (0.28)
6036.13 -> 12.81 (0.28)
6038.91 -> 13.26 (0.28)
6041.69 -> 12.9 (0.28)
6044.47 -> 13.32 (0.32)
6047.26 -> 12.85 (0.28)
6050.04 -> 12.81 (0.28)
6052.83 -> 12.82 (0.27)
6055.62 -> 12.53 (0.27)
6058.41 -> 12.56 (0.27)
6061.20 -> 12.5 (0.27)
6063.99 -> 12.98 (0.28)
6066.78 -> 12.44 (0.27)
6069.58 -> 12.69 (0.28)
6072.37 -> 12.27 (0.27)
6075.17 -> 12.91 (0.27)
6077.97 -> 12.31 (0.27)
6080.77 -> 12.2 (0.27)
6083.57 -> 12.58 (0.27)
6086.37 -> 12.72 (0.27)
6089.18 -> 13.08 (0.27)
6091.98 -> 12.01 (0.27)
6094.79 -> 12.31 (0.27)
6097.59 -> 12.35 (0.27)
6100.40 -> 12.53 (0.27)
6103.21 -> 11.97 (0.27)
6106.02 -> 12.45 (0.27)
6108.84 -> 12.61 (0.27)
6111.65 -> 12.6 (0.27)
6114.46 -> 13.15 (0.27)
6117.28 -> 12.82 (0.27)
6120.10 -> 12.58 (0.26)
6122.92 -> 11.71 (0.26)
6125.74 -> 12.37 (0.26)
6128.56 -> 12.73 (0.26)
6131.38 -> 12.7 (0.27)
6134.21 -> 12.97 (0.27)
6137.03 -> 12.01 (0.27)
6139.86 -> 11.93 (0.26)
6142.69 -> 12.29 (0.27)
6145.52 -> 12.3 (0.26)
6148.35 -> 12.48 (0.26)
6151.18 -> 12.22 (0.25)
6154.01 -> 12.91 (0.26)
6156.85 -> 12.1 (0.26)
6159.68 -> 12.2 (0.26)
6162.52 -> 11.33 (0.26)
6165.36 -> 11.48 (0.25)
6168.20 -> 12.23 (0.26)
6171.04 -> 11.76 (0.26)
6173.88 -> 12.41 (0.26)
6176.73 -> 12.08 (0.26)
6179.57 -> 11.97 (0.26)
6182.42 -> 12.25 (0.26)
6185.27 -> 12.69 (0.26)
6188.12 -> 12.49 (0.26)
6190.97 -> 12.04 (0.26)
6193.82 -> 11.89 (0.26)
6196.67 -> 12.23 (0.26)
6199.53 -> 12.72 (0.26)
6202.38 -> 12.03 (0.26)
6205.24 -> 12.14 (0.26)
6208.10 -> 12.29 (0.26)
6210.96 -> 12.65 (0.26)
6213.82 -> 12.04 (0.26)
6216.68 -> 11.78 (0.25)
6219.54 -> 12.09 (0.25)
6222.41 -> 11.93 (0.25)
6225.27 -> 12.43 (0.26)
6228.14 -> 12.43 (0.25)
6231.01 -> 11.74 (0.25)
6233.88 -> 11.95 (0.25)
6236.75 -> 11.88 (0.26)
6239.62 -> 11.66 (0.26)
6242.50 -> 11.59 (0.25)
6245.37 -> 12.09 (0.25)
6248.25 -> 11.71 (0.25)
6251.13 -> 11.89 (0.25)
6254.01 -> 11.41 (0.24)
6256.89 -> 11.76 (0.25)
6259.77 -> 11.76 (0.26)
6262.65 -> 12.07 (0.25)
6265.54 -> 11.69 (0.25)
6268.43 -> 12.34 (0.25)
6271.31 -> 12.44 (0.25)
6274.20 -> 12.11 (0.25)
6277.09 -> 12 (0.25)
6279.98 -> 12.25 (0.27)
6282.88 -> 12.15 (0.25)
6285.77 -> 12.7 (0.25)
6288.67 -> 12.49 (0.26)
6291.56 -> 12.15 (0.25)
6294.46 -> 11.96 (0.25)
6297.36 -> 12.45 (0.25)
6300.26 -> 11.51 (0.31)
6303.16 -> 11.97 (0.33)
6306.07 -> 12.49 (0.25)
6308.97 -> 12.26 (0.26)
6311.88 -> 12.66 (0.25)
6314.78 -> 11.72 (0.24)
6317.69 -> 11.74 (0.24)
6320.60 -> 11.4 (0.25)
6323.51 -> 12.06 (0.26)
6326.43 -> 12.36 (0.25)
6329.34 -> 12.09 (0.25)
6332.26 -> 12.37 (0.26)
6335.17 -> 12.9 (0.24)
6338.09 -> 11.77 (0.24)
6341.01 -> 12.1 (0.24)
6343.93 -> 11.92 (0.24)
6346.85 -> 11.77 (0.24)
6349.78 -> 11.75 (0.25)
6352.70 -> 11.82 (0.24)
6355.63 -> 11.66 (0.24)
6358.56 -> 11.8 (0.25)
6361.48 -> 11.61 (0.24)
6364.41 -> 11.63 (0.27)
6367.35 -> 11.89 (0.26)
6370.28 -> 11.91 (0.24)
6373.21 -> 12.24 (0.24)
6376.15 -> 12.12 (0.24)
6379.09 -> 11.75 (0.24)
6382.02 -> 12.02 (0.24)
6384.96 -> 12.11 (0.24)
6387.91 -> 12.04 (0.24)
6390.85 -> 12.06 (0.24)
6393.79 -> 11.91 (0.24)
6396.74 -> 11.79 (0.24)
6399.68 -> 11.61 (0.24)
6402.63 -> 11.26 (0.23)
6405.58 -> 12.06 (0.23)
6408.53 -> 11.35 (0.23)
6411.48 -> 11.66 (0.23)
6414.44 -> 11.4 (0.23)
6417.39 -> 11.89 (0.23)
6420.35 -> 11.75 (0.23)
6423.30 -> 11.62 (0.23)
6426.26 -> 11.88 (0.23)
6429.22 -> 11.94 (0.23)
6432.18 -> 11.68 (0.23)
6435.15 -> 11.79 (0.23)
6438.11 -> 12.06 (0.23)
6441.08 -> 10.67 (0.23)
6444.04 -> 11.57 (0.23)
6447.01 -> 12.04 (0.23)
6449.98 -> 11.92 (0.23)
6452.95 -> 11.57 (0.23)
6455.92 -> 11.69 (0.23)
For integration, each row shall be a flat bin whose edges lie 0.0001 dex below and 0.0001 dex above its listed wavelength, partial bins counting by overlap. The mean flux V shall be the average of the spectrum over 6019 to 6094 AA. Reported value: 12.6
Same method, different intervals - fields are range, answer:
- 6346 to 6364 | 11.7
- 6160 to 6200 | 12.1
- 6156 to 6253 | 12.1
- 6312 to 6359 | 12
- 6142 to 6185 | 12.1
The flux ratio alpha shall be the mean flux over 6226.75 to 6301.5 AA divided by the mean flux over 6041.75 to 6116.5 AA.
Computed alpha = 0.95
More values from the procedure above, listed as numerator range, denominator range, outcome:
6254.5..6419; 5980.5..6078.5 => 0.95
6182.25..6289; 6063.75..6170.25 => 0.98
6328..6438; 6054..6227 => 0.96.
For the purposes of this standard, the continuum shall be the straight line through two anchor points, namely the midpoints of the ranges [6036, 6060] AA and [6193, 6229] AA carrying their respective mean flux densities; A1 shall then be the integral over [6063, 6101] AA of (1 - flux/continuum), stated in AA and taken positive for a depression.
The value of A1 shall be 0.6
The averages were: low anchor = 12.9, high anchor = 12.2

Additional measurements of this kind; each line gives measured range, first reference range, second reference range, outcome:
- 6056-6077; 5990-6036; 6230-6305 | -0.38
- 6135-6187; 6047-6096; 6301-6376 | 0.95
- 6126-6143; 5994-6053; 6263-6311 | 0.00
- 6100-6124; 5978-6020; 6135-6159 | -0.24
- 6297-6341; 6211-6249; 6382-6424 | -0.89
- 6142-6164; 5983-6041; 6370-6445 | 0.09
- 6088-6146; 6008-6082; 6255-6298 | 0.18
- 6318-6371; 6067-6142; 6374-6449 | -0.03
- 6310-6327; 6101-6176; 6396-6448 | -0.11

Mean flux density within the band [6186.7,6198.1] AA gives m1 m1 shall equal 12.2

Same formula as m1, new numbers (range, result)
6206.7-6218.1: 12.2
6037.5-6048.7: 13.1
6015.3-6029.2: 12.5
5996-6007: 12.5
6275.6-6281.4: 12.1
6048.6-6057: 12.7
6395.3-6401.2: 11.7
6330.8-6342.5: 12.3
